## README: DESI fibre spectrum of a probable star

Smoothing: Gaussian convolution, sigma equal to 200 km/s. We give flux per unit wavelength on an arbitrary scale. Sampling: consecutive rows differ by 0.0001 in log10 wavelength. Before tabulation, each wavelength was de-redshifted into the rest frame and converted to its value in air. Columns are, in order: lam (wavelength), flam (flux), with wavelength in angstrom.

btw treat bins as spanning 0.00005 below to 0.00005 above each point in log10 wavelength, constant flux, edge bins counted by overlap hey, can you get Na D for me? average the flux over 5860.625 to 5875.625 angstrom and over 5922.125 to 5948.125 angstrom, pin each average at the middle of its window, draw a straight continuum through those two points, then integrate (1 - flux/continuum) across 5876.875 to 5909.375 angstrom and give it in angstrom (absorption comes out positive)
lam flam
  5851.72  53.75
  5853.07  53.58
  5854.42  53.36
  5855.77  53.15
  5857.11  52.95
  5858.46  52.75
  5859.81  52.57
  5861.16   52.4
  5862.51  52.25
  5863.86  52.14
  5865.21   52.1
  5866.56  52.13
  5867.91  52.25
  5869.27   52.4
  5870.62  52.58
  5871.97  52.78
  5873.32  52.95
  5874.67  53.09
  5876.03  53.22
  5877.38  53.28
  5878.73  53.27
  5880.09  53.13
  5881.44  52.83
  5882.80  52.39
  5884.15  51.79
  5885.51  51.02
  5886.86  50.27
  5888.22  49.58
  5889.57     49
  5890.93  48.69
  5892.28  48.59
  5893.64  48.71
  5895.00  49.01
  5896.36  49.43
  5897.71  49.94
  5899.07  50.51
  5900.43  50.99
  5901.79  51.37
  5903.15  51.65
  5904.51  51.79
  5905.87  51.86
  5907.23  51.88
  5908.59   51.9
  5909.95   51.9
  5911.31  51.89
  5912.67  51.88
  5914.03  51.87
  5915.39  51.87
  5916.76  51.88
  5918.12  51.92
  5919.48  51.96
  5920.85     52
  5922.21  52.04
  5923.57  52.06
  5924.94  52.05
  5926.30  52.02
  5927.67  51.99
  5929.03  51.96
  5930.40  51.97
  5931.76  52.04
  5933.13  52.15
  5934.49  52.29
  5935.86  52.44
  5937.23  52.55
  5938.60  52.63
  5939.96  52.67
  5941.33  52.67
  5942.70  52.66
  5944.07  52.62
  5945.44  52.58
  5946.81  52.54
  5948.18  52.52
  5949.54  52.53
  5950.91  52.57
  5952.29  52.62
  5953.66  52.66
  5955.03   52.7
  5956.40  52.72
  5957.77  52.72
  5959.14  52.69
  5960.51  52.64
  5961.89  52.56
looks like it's 0.91 angstrom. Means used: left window 52.5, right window 52.3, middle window 50.9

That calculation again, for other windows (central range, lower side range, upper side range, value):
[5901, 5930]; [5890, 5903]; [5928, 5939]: -0.5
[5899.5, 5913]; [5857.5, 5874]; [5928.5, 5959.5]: 0.2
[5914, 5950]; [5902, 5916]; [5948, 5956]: 0.0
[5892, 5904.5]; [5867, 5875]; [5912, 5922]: 0.5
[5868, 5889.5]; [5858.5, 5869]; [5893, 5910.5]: -0.2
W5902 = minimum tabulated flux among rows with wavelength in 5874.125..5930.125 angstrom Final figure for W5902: 48.59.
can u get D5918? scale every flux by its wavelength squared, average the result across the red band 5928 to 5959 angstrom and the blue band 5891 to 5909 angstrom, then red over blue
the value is 1.05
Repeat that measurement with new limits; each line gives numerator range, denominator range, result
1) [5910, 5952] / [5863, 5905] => 1.03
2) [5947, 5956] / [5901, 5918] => 1.03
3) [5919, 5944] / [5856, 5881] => 1.01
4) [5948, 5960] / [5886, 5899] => 1.09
